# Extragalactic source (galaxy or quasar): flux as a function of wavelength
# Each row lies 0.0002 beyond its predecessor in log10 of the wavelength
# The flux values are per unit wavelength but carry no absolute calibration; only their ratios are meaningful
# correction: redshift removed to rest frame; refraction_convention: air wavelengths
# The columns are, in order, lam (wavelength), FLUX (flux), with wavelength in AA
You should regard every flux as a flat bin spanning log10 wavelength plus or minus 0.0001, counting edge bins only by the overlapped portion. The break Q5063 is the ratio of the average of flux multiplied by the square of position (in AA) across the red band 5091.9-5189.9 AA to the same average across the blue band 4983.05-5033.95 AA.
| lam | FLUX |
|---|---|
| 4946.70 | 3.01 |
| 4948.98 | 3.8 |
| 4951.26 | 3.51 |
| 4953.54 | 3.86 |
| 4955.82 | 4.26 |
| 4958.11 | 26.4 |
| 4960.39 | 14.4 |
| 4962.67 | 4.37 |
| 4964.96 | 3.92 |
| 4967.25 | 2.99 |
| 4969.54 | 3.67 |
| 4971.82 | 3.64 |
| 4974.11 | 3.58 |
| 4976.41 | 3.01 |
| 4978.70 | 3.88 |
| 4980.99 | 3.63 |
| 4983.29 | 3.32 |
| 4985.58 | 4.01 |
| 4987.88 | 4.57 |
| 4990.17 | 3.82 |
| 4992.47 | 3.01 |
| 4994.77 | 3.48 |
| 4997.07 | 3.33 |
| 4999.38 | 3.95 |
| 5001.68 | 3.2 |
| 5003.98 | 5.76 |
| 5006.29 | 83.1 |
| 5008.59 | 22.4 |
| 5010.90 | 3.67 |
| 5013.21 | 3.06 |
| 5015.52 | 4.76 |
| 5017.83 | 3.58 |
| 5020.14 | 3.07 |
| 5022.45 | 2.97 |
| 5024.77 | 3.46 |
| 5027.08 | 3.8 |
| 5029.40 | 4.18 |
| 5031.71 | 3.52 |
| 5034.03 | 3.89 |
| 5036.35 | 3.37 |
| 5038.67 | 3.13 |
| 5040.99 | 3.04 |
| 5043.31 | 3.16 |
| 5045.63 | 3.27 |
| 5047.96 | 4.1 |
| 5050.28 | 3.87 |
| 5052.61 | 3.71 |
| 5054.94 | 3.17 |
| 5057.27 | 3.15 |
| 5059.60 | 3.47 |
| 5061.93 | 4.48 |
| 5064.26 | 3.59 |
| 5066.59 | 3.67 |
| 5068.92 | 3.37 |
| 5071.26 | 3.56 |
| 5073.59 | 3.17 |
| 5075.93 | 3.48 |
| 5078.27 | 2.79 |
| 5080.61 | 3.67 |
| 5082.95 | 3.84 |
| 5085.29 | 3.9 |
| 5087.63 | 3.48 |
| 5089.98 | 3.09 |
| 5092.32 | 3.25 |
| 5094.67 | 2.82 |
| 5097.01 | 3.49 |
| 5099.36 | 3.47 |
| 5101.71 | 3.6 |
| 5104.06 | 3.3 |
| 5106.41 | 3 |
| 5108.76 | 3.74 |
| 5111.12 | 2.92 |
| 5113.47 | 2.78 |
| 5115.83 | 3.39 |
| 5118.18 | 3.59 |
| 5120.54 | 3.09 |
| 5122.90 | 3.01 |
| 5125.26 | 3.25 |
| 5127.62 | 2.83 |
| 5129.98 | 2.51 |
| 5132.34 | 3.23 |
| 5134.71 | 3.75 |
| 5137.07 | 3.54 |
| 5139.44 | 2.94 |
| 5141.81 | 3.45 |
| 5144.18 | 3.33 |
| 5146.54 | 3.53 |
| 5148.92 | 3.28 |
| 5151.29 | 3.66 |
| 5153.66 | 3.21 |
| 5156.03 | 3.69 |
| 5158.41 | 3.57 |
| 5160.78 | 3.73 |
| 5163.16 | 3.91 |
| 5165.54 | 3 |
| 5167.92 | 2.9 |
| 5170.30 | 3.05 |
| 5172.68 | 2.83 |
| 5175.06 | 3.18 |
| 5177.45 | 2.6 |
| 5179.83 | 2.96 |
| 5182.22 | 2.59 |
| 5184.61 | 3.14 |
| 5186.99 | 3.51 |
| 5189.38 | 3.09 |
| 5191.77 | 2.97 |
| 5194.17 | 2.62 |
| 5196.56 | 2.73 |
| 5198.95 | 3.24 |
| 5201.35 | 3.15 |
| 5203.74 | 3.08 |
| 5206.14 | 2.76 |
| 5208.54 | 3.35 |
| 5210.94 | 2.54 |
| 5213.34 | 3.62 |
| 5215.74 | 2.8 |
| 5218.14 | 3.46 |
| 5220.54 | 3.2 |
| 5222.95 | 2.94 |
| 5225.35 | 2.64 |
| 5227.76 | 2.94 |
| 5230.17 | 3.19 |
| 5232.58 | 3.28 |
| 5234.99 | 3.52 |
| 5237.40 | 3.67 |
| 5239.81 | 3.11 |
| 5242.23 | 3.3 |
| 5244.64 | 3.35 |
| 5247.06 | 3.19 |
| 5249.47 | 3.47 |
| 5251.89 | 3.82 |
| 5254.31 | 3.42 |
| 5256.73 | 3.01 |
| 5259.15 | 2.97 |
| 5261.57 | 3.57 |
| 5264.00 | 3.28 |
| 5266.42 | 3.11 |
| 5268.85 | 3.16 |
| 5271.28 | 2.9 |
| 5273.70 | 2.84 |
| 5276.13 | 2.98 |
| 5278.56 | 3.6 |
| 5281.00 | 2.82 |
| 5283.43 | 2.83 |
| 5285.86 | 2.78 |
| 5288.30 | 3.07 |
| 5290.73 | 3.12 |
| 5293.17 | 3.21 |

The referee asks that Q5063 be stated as 0.4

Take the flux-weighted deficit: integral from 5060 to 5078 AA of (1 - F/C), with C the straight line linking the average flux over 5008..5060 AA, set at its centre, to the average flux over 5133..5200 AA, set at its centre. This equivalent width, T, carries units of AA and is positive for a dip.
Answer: 1.6 AA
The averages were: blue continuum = 4.15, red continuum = 3.21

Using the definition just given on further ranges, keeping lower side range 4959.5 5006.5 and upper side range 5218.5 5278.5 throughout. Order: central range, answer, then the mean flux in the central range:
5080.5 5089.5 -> 2.68 AA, 3.68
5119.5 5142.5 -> 7.45 AA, 3.15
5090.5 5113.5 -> 8.11 AA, 3.26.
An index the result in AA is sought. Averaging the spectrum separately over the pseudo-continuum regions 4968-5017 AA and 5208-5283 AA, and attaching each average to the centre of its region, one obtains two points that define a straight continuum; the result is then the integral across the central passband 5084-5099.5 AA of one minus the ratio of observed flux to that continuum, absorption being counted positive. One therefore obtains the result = 7.3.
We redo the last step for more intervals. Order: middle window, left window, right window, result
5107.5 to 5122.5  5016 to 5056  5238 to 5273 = 0.8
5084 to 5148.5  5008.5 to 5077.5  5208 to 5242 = 5.7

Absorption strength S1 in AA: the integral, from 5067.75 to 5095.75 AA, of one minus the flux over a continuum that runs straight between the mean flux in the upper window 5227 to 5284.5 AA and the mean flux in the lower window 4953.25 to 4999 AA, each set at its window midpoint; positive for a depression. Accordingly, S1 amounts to 7.26 AA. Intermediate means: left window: 5.36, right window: 3.22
